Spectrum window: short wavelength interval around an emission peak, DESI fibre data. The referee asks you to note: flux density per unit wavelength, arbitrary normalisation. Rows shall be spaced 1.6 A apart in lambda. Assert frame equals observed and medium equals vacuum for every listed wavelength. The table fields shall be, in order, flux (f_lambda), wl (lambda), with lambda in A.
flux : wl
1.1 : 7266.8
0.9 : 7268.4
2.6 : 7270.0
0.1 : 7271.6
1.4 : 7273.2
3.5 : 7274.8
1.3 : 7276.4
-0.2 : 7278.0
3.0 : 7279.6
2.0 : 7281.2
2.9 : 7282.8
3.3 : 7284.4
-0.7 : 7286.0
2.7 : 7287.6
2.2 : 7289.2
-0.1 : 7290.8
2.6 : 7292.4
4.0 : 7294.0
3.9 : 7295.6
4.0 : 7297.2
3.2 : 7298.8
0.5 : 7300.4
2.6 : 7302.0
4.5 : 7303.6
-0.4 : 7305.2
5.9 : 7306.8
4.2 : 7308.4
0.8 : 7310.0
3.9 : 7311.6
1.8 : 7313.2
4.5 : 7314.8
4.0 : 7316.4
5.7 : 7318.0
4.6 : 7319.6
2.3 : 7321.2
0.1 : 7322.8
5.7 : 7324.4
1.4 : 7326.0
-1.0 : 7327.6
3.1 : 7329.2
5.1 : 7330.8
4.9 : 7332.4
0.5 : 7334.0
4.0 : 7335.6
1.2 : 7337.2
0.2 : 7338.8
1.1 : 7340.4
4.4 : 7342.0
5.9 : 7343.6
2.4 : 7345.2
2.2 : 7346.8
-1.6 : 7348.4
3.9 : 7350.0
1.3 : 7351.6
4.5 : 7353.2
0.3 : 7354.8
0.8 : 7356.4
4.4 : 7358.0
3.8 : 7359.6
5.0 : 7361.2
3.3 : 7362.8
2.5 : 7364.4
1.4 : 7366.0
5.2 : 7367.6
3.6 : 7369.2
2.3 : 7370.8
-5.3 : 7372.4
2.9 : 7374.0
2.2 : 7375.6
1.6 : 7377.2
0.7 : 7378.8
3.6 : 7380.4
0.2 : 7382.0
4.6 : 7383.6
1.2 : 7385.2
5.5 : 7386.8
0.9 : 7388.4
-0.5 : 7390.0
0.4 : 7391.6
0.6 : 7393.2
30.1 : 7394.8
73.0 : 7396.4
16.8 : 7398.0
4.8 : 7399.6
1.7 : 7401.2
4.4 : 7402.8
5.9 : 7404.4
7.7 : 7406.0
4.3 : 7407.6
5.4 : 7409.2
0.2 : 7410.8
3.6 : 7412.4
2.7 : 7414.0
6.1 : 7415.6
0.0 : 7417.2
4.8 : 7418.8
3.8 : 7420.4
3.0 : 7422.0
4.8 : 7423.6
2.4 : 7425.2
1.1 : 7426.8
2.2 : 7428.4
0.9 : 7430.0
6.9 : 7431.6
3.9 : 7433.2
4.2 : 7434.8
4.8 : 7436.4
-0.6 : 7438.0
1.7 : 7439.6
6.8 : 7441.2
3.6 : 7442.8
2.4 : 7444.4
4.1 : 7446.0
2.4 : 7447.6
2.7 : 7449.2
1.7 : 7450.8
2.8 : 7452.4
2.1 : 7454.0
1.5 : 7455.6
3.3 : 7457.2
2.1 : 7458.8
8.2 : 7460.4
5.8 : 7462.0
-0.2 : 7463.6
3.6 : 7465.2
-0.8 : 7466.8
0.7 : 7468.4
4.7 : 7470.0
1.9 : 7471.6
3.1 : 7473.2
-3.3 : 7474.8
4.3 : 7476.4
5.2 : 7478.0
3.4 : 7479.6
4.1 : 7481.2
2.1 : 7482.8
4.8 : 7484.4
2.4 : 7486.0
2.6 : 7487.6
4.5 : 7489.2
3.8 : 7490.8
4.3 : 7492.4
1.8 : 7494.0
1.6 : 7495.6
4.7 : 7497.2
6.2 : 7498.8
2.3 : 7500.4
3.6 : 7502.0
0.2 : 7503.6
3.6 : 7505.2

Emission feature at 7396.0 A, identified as H-alpha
